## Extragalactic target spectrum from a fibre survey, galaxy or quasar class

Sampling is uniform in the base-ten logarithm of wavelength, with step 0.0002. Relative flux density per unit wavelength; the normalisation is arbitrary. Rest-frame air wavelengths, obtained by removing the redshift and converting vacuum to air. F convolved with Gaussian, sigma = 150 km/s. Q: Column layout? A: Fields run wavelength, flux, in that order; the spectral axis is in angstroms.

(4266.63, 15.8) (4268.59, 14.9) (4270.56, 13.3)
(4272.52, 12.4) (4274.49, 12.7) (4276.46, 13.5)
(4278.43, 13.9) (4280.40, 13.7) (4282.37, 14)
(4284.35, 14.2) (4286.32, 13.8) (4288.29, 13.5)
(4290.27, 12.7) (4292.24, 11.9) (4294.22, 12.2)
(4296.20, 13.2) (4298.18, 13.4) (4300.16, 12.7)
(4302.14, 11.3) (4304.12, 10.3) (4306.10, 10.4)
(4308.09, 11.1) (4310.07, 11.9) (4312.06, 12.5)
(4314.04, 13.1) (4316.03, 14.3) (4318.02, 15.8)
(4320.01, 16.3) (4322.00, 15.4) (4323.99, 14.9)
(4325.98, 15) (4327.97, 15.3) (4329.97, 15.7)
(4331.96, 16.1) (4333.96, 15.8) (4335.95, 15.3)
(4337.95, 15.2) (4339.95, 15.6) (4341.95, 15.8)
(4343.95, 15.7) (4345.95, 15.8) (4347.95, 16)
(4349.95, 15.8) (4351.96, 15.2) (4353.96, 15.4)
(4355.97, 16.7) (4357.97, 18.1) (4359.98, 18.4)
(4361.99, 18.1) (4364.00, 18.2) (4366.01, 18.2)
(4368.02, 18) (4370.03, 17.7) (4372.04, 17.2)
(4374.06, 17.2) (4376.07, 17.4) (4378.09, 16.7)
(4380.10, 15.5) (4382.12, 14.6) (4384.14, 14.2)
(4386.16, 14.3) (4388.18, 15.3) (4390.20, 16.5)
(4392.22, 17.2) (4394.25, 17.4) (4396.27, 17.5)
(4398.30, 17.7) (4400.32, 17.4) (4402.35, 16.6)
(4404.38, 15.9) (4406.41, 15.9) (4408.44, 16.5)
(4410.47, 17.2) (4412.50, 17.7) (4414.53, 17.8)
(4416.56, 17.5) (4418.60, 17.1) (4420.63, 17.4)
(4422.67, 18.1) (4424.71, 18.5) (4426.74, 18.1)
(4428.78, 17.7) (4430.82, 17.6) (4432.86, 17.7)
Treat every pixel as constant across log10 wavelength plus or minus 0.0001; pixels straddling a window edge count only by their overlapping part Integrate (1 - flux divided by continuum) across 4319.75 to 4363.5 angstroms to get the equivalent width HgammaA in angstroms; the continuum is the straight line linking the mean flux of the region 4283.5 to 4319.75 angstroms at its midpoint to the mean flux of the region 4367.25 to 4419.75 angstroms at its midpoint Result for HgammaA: -4.64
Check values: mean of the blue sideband 12.8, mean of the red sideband 16.7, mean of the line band 16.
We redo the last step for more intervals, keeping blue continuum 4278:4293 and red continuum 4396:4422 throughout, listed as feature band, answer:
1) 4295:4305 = 1.2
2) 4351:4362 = -0.9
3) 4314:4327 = -0.5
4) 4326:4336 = -0.5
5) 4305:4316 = 1.7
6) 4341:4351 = -0.4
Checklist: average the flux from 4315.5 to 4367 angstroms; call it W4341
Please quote 16.1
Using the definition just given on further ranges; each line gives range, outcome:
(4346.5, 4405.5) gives 16.7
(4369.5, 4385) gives 16.3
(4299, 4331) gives 13.5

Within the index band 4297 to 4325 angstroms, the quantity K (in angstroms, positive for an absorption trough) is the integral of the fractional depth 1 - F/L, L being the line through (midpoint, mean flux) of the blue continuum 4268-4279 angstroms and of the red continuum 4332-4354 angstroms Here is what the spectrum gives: 2.9 angstroms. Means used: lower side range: 13.4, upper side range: 15.6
